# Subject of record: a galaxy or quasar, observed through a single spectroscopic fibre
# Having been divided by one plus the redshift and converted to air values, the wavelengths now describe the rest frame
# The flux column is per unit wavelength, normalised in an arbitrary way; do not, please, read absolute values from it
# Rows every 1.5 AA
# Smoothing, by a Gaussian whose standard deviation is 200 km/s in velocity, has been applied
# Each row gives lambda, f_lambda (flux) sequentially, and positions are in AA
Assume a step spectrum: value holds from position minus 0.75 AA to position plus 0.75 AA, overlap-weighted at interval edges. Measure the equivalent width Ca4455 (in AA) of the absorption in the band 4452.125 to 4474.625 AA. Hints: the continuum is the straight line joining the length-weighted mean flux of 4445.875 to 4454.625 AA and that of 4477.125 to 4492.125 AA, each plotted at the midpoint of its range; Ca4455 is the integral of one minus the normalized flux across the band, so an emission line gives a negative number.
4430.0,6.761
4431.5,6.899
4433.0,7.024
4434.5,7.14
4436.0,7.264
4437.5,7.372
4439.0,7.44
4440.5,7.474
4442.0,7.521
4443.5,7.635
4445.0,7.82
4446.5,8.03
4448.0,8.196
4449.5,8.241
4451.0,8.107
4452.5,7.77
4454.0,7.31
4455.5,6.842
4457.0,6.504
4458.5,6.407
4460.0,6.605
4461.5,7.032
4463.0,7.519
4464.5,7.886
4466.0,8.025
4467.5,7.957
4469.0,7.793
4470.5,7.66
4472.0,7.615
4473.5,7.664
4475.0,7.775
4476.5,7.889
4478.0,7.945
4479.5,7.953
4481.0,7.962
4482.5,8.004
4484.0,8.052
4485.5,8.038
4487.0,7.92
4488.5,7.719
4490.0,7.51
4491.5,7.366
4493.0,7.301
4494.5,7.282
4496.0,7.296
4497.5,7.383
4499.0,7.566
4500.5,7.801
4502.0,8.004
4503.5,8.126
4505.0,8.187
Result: 1.5 AA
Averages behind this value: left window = 7.95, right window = 7.85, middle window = 7.37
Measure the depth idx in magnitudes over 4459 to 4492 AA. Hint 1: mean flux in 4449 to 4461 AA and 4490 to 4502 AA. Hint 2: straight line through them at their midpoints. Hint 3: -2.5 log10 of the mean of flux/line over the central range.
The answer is -0.05 mag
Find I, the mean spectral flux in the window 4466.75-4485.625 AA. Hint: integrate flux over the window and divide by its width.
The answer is 7.86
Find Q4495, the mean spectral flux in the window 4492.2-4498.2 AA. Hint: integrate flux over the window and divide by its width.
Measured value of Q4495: 7.32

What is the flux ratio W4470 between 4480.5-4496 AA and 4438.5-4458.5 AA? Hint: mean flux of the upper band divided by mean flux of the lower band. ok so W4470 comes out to 1.02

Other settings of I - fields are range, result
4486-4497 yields 7.5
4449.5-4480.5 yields 7.53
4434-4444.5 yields 7.42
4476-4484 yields 7.96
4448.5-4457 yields 7.57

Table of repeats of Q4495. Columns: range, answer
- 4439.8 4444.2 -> 7.54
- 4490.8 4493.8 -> 7.33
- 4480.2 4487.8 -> 7.99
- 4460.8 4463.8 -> 7.29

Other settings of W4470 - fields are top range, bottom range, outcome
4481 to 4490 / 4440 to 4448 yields 1.02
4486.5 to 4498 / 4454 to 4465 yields 1.07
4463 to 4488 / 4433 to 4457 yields 1.04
